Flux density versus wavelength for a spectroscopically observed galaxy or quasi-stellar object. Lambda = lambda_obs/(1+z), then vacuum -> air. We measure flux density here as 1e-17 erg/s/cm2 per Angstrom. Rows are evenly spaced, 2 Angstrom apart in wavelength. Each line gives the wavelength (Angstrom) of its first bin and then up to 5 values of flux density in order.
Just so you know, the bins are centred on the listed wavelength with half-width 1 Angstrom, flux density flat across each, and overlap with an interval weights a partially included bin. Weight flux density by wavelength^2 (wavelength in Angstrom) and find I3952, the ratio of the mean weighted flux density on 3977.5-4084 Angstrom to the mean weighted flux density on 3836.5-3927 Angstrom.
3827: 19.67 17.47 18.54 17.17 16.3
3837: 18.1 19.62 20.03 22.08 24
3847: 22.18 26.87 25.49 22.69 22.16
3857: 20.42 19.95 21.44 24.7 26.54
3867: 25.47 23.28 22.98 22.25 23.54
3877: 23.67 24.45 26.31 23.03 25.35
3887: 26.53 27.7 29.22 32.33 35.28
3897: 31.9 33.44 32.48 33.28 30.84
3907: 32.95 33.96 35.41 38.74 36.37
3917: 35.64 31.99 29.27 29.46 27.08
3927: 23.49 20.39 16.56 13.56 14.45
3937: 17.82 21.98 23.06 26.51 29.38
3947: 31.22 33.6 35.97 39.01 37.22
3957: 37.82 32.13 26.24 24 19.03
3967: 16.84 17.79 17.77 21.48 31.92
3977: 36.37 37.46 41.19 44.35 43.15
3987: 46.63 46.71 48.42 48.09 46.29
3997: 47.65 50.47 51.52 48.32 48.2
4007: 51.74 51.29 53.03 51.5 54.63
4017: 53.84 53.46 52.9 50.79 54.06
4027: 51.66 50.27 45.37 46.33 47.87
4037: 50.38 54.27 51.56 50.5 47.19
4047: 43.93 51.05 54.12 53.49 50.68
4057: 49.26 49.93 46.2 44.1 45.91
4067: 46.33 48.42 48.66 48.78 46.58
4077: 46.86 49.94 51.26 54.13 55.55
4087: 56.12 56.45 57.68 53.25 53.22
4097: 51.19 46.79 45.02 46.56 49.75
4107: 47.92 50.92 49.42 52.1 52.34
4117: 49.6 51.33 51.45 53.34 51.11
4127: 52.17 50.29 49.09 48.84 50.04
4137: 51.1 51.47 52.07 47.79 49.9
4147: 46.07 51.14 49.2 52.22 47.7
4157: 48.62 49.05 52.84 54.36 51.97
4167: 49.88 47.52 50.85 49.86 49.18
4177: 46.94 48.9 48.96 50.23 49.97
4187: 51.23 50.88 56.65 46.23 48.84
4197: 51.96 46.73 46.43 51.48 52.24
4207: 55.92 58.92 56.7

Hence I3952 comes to 1.94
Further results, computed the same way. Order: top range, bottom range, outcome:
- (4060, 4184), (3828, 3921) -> 2.16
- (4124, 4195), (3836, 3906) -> 2.27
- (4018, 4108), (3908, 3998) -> 1.68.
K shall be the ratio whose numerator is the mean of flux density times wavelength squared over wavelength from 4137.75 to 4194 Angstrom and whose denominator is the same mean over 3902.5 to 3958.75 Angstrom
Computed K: 1.93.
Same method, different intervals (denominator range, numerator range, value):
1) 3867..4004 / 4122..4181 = 1.78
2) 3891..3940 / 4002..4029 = 1.90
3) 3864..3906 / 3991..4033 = 1.95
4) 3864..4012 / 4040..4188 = 1.69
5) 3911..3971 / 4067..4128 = 2.03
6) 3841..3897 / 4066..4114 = 2.27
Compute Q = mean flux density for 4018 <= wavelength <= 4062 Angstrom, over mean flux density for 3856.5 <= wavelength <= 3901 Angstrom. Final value 1.92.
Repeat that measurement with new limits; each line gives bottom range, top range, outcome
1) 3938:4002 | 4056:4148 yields 1.44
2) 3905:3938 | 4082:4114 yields 1.88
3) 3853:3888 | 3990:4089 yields 2.12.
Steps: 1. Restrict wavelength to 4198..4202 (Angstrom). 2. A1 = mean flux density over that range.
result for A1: 46.6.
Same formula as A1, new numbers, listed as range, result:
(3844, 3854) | 24.2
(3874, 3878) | 23.6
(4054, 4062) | 49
